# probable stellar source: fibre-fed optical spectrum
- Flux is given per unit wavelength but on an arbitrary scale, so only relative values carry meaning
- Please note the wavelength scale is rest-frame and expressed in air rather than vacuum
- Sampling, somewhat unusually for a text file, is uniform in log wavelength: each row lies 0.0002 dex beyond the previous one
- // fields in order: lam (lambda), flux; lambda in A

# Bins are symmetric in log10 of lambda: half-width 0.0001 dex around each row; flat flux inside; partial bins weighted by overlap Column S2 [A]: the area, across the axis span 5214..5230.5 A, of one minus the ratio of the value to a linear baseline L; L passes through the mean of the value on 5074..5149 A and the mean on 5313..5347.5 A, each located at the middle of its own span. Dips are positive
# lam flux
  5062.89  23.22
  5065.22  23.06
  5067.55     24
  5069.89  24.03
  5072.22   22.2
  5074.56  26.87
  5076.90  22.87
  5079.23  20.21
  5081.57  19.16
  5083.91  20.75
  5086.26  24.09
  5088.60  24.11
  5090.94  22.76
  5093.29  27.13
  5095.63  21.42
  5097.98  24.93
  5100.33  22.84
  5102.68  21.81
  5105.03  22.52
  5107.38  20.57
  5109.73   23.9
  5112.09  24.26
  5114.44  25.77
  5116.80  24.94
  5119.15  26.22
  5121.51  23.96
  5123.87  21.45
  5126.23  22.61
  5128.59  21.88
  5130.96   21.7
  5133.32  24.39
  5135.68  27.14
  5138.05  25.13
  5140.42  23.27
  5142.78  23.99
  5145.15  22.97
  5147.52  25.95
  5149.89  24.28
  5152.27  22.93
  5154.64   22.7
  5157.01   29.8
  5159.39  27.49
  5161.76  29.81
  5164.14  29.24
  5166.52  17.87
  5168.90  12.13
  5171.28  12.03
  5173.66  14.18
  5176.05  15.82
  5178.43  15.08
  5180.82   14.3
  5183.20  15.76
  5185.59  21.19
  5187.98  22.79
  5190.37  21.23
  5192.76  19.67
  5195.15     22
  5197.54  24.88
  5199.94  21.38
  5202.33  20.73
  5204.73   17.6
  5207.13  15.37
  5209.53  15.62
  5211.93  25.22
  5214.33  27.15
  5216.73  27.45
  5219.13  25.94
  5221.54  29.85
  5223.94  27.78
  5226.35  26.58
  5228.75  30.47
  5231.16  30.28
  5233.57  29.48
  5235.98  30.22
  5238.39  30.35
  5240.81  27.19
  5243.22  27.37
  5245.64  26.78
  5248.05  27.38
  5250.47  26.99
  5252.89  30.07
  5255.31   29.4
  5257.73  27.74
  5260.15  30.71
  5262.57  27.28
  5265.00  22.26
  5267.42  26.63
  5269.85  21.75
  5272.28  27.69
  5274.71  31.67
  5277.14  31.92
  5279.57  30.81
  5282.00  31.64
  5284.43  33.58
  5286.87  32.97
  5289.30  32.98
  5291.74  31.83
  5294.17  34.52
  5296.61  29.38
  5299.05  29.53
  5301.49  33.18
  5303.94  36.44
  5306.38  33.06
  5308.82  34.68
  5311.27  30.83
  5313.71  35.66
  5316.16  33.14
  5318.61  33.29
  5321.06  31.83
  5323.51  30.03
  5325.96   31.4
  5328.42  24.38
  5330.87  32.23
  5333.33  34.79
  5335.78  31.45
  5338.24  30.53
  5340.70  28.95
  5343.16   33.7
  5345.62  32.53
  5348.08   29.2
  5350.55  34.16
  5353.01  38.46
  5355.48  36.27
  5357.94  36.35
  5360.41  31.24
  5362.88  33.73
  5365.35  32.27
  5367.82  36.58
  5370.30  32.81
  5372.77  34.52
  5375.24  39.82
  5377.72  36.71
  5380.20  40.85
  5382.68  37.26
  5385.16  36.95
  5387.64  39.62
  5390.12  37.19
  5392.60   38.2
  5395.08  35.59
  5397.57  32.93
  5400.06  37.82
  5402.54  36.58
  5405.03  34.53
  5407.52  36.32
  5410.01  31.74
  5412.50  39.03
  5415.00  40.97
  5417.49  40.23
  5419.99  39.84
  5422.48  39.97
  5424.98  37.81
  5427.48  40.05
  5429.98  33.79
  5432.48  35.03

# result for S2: -0.3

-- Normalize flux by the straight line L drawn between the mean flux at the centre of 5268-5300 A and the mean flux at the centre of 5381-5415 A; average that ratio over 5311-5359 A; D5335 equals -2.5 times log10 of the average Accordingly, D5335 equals 0.03 mag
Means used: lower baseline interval 30.7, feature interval 32.5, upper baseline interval 36.7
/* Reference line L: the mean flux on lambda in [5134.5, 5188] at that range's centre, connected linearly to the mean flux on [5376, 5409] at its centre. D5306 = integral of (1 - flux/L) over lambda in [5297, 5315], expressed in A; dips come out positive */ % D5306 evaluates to -1.1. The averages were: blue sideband 21.5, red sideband 37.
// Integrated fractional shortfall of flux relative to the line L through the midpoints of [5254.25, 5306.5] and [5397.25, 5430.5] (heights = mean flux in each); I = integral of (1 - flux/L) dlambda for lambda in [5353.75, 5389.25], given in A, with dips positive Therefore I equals -0.94 A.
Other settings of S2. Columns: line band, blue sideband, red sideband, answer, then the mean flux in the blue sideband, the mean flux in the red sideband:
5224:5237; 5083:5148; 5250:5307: -0.46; 23.6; 30.2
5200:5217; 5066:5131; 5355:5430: 4.40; 23.2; 36.8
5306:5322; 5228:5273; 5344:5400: -0.66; 27.9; 35.6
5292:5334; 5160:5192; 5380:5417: -3.20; 18.7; 37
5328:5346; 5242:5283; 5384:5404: 0.96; 28.1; 36.8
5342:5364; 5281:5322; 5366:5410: 0.68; 32.9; 36.5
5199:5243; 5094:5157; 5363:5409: 4.49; 23.7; 36.4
